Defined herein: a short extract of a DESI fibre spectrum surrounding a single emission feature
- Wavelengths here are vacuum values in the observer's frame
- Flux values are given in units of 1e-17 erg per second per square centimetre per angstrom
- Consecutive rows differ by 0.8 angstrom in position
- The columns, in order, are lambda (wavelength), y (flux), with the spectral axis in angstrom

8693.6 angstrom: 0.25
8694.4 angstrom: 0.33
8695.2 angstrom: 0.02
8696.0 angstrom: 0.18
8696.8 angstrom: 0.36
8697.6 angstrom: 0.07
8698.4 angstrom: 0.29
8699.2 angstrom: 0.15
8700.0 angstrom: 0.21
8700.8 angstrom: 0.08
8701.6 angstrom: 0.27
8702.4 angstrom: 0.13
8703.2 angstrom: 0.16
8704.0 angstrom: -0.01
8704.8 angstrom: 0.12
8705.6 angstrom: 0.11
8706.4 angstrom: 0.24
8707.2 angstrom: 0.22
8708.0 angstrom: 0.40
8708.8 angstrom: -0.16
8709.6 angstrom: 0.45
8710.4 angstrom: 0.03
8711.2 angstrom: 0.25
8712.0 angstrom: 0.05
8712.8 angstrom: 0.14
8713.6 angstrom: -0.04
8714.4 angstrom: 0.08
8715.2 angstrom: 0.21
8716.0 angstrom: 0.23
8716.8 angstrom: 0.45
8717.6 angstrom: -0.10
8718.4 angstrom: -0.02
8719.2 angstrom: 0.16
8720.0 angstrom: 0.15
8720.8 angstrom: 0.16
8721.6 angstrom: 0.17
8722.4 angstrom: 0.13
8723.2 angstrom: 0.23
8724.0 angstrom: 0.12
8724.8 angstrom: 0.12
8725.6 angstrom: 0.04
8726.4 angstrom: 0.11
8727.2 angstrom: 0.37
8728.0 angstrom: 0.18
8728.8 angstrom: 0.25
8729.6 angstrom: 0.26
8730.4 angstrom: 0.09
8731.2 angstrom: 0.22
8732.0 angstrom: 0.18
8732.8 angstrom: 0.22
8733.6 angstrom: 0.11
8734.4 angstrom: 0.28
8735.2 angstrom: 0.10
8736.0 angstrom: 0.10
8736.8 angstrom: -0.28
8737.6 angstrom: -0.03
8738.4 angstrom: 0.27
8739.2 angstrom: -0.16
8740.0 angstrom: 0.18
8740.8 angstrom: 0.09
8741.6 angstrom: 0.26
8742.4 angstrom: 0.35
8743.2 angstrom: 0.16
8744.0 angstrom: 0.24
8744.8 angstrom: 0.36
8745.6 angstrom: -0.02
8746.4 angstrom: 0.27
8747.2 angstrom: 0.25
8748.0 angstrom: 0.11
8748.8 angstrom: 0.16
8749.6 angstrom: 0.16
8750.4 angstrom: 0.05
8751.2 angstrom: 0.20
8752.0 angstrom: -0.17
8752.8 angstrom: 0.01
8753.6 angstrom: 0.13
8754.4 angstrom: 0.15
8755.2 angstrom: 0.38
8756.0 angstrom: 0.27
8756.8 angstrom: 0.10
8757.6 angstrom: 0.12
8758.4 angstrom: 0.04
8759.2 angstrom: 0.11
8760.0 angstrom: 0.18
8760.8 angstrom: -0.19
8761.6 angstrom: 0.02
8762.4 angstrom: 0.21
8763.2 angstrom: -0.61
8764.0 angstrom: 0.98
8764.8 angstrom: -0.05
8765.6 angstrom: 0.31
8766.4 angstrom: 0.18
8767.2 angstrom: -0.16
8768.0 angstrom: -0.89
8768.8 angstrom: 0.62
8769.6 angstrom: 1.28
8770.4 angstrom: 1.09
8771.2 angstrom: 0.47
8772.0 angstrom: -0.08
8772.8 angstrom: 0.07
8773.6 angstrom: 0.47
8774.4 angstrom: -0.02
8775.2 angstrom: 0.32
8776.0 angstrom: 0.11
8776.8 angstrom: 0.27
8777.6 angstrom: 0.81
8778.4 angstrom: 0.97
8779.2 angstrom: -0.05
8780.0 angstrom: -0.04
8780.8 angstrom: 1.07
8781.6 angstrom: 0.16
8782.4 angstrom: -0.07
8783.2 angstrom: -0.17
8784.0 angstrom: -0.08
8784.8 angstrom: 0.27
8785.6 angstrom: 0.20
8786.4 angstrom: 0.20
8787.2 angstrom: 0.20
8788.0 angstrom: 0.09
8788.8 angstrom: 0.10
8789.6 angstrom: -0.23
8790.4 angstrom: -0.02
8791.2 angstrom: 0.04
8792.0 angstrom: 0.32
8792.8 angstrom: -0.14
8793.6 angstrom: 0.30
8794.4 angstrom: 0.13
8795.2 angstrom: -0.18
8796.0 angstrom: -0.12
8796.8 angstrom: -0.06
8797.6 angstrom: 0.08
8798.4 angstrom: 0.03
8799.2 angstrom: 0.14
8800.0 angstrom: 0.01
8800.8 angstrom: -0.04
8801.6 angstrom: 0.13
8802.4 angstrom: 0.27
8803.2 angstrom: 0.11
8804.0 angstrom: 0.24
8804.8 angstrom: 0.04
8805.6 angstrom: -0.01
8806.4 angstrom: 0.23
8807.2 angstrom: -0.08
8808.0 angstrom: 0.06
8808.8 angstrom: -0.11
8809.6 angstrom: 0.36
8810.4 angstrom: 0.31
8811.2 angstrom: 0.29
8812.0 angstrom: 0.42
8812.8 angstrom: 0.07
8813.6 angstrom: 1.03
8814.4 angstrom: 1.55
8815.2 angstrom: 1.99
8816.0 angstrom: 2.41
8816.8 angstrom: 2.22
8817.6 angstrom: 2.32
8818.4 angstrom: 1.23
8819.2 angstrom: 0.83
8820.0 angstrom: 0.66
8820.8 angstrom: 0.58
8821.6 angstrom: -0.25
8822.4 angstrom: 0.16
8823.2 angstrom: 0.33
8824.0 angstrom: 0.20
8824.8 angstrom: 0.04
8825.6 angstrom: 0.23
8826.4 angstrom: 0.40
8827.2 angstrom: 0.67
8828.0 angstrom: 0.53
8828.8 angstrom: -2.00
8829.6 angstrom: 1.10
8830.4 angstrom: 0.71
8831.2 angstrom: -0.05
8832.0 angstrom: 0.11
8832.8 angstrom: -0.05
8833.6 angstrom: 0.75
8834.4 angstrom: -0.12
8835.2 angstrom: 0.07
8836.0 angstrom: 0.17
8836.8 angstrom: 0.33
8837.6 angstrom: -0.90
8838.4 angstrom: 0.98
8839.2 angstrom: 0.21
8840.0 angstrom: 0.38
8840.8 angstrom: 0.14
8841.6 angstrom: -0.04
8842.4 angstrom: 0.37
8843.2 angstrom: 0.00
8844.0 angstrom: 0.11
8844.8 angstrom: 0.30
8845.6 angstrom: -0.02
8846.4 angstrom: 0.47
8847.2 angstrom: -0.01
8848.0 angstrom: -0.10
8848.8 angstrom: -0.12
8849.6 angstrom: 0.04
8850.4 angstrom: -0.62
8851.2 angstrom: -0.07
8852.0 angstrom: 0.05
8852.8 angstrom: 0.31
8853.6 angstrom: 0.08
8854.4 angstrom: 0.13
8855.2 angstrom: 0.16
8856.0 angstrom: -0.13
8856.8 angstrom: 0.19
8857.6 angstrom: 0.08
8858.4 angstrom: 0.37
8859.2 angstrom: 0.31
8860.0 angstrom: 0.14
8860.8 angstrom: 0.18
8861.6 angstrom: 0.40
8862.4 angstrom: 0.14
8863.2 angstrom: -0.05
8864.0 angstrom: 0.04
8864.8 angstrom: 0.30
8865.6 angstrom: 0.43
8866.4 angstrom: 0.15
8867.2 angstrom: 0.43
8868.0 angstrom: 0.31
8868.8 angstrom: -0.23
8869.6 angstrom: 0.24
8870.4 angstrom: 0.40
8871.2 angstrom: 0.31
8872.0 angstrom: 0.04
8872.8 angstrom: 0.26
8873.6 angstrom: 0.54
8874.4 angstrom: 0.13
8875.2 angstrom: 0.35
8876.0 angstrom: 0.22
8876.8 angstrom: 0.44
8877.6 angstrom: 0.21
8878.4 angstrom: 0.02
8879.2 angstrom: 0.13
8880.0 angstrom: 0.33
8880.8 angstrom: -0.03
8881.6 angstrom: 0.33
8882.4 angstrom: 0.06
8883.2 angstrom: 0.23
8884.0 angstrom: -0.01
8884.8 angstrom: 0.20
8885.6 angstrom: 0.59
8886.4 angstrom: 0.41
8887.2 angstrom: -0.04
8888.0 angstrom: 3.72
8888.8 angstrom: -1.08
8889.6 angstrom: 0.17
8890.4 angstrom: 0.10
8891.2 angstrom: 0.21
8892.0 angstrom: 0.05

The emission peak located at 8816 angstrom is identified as Hbeta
